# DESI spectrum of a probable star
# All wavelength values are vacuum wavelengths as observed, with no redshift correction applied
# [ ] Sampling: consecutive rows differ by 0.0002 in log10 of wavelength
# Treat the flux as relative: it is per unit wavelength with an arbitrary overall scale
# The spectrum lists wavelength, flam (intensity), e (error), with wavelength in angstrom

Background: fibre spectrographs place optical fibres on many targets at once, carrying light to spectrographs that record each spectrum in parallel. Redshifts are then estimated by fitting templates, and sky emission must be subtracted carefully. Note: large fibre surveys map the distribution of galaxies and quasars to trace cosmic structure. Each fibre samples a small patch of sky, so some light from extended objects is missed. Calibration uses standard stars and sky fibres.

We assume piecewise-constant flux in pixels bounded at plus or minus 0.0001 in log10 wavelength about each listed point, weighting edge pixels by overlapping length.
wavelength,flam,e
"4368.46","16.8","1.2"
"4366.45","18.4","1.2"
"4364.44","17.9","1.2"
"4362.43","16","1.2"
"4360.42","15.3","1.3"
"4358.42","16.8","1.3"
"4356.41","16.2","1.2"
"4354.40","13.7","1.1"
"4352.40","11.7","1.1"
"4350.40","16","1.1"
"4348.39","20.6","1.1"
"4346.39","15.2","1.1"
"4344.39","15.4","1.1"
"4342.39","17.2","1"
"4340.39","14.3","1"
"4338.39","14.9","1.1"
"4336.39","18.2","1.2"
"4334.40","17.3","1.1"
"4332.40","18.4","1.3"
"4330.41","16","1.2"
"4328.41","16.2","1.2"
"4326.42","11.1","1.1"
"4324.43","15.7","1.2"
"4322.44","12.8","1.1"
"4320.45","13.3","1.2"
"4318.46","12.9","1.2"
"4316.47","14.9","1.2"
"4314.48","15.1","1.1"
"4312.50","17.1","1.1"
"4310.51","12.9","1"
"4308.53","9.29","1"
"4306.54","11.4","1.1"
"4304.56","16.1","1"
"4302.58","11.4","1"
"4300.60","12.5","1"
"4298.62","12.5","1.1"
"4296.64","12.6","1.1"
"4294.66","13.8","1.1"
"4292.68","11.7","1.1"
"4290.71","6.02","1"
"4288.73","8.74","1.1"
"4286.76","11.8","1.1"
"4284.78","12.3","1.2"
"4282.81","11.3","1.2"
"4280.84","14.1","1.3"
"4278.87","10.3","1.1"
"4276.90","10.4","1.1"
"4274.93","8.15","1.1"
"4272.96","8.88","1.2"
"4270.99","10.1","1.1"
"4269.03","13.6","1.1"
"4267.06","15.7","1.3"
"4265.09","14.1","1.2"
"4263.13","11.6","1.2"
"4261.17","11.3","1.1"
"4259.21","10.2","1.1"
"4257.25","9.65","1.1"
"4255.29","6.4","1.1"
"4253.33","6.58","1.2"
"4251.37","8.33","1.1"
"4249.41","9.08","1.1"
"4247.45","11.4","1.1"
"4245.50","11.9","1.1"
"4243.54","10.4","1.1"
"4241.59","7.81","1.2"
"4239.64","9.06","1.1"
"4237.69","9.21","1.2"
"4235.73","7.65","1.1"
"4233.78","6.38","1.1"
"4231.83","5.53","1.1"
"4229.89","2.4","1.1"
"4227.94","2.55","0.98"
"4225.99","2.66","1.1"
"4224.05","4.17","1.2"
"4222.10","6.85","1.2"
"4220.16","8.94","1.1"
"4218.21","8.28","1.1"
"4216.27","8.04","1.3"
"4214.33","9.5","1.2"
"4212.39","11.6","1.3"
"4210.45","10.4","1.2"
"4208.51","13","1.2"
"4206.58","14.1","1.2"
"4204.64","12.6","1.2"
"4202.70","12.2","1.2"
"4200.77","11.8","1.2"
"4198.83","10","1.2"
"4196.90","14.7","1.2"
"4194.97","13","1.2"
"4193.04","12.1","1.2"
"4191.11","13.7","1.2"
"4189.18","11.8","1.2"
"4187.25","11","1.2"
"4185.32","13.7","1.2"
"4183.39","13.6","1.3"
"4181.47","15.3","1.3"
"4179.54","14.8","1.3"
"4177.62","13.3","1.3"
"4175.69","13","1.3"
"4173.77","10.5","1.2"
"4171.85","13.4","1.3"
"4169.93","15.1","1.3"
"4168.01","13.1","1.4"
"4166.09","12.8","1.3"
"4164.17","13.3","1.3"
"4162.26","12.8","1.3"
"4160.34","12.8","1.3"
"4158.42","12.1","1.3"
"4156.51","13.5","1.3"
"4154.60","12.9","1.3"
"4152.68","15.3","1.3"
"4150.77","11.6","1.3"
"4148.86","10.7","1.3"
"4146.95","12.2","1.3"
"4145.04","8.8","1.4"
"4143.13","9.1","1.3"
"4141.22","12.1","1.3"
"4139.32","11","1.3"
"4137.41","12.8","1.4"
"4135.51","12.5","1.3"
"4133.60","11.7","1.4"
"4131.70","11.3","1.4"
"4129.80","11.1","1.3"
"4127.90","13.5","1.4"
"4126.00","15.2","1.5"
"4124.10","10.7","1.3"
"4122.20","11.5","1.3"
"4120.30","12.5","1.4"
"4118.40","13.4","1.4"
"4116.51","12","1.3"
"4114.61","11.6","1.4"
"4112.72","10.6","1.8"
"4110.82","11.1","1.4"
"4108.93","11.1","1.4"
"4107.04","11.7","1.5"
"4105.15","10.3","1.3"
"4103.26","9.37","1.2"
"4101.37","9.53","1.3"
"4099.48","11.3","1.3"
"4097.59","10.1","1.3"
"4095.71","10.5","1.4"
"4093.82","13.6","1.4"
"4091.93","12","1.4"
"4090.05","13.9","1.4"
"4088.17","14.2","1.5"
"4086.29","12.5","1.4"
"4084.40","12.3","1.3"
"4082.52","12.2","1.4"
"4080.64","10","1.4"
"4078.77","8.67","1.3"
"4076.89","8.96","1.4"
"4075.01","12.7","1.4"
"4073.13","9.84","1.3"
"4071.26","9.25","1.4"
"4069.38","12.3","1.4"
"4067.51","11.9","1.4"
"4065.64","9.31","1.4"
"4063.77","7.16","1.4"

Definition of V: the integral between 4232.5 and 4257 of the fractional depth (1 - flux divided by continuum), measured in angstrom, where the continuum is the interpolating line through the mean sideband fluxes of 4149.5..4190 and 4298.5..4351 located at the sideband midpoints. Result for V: 9.24 angstrom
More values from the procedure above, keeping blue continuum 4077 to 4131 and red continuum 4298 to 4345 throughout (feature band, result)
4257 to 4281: 4.2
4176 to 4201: -0.6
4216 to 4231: 8.9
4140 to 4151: 1.3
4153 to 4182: -1.9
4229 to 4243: 6.7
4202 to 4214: 0.7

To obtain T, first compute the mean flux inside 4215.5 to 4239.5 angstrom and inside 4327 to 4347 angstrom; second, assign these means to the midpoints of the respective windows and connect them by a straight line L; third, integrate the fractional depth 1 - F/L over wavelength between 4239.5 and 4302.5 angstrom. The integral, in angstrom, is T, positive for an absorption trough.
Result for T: -4.7 angstrom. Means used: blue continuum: 6.14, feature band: 10.7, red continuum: 16.2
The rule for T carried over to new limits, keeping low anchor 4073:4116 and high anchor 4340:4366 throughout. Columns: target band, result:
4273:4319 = 9.1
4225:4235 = 7.1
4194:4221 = 4.0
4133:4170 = 0.1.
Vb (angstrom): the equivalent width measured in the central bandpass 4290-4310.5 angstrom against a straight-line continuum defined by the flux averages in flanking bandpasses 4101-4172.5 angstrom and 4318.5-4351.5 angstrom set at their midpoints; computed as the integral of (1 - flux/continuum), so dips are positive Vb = 4.3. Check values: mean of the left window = 12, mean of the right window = 15.7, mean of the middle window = 11.9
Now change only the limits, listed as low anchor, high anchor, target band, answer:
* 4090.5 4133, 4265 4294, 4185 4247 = 9.46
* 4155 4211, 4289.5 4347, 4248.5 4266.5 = 4.89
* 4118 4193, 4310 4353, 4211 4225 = 5.45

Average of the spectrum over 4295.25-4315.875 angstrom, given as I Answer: 13.1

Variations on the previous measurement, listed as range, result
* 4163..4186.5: 13.5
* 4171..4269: 10.3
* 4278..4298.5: 11.3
